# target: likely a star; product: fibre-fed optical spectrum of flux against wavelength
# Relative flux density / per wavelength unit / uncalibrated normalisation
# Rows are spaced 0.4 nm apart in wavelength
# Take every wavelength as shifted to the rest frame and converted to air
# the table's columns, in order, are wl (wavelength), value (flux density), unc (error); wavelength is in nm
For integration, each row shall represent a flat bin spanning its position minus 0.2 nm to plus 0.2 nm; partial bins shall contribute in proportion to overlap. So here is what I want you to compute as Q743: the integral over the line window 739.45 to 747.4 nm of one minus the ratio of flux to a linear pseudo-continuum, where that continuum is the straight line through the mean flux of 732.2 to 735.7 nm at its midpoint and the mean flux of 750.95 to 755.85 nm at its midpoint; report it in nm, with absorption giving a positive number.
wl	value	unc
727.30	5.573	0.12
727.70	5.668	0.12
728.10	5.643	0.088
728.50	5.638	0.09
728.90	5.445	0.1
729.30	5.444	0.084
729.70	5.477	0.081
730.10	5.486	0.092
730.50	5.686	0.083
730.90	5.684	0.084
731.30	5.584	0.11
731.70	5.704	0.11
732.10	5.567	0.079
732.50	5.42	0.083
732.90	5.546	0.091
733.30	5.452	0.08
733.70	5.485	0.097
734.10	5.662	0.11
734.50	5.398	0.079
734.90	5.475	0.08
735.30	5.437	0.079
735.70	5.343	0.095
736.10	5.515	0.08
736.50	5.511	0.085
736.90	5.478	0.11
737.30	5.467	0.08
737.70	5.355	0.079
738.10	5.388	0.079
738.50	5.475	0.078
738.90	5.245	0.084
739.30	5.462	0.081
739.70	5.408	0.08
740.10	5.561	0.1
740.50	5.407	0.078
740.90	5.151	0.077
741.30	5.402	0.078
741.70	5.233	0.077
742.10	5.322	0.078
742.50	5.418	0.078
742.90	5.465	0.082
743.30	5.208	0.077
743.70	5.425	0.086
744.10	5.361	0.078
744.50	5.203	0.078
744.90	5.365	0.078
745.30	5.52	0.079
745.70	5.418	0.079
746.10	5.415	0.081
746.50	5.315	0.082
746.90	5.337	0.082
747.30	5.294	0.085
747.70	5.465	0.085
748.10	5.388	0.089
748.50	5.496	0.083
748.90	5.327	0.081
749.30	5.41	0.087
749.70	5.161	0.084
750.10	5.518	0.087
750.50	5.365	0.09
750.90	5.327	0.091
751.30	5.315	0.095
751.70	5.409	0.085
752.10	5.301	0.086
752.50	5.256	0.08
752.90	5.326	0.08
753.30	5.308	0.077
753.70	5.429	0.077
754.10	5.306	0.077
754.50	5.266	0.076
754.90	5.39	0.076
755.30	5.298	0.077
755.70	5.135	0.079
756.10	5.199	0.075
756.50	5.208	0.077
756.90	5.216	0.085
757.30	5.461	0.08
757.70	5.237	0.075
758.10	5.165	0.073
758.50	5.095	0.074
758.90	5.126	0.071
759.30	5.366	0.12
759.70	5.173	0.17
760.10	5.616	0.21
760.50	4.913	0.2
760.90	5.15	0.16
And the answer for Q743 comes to 0.052 nm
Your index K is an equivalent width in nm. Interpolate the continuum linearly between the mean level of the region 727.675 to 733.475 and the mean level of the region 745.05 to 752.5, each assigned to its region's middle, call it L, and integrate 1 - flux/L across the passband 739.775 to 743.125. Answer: 0.05 nm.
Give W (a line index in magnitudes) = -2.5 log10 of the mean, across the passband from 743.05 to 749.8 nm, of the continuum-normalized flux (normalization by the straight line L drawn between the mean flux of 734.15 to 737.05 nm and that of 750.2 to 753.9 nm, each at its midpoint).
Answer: 0.00 mag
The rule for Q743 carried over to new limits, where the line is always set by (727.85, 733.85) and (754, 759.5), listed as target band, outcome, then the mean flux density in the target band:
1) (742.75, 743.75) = 0.01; 5.35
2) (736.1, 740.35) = 0.02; 5.44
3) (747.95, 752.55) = -0.03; 5.36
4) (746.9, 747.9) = 0.00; 5.37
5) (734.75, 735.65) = 0.01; 5.44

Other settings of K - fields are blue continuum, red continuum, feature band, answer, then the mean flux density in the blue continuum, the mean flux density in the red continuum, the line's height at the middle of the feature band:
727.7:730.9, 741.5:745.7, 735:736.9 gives 0.00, 5.56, 5.36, 5.47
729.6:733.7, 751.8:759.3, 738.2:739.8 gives 0.02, 5.56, 5.27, 5.47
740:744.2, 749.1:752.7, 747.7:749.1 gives -0.02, 5.35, 5.34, 5.34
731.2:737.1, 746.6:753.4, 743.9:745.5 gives 0.01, 5.5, 5.35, 5.4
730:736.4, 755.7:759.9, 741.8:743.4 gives 0.02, 5.53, 5.22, 5.41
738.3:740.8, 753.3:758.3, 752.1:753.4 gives 0.00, 5.42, 5.28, 5.3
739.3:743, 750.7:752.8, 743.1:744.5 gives 0.01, 5.38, 5.32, 5.36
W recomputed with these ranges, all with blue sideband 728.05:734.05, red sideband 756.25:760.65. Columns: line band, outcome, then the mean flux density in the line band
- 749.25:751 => 0.00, 5.35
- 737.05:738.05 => 0.01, 5.41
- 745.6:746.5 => 0.00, 5.39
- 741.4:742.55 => 0.02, 5.32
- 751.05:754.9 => -0.01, 5.33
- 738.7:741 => 0.01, 5.38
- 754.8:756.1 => 0.00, 5.25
